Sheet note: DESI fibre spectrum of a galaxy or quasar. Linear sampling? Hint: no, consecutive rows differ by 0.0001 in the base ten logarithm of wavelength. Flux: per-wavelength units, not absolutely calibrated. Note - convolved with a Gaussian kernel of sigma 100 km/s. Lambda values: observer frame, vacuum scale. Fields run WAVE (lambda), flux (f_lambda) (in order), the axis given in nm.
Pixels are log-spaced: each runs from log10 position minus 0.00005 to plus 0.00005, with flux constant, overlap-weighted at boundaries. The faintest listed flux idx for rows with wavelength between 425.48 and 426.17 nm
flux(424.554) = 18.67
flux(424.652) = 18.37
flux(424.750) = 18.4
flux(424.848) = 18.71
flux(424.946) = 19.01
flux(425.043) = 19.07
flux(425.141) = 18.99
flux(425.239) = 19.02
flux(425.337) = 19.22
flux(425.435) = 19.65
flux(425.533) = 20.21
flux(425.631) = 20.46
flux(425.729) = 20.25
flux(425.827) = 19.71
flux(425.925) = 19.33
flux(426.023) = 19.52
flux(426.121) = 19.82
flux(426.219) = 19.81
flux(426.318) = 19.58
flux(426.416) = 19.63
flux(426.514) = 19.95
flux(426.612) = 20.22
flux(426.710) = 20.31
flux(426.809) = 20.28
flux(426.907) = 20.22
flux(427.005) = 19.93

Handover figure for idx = 19.33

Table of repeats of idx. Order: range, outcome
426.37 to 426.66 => 19.63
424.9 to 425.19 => 18.99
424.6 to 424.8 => 18.37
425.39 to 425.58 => 19.65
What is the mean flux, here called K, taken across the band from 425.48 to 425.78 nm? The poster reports 20.3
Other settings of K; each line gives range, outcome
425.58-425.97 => 20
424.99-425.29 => 19.1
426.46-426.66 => 20.1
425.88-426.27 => 19.6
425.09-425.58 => 19.4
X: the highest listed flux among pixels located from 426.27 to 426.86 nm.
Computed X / 20.31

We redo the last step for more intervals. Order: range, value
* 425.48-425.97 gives 20.46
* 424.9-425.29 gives 19.07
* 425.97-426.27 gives 19.82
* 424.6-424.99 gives 19.01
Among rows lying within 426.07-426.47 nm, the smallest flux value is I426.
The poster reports 19.58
